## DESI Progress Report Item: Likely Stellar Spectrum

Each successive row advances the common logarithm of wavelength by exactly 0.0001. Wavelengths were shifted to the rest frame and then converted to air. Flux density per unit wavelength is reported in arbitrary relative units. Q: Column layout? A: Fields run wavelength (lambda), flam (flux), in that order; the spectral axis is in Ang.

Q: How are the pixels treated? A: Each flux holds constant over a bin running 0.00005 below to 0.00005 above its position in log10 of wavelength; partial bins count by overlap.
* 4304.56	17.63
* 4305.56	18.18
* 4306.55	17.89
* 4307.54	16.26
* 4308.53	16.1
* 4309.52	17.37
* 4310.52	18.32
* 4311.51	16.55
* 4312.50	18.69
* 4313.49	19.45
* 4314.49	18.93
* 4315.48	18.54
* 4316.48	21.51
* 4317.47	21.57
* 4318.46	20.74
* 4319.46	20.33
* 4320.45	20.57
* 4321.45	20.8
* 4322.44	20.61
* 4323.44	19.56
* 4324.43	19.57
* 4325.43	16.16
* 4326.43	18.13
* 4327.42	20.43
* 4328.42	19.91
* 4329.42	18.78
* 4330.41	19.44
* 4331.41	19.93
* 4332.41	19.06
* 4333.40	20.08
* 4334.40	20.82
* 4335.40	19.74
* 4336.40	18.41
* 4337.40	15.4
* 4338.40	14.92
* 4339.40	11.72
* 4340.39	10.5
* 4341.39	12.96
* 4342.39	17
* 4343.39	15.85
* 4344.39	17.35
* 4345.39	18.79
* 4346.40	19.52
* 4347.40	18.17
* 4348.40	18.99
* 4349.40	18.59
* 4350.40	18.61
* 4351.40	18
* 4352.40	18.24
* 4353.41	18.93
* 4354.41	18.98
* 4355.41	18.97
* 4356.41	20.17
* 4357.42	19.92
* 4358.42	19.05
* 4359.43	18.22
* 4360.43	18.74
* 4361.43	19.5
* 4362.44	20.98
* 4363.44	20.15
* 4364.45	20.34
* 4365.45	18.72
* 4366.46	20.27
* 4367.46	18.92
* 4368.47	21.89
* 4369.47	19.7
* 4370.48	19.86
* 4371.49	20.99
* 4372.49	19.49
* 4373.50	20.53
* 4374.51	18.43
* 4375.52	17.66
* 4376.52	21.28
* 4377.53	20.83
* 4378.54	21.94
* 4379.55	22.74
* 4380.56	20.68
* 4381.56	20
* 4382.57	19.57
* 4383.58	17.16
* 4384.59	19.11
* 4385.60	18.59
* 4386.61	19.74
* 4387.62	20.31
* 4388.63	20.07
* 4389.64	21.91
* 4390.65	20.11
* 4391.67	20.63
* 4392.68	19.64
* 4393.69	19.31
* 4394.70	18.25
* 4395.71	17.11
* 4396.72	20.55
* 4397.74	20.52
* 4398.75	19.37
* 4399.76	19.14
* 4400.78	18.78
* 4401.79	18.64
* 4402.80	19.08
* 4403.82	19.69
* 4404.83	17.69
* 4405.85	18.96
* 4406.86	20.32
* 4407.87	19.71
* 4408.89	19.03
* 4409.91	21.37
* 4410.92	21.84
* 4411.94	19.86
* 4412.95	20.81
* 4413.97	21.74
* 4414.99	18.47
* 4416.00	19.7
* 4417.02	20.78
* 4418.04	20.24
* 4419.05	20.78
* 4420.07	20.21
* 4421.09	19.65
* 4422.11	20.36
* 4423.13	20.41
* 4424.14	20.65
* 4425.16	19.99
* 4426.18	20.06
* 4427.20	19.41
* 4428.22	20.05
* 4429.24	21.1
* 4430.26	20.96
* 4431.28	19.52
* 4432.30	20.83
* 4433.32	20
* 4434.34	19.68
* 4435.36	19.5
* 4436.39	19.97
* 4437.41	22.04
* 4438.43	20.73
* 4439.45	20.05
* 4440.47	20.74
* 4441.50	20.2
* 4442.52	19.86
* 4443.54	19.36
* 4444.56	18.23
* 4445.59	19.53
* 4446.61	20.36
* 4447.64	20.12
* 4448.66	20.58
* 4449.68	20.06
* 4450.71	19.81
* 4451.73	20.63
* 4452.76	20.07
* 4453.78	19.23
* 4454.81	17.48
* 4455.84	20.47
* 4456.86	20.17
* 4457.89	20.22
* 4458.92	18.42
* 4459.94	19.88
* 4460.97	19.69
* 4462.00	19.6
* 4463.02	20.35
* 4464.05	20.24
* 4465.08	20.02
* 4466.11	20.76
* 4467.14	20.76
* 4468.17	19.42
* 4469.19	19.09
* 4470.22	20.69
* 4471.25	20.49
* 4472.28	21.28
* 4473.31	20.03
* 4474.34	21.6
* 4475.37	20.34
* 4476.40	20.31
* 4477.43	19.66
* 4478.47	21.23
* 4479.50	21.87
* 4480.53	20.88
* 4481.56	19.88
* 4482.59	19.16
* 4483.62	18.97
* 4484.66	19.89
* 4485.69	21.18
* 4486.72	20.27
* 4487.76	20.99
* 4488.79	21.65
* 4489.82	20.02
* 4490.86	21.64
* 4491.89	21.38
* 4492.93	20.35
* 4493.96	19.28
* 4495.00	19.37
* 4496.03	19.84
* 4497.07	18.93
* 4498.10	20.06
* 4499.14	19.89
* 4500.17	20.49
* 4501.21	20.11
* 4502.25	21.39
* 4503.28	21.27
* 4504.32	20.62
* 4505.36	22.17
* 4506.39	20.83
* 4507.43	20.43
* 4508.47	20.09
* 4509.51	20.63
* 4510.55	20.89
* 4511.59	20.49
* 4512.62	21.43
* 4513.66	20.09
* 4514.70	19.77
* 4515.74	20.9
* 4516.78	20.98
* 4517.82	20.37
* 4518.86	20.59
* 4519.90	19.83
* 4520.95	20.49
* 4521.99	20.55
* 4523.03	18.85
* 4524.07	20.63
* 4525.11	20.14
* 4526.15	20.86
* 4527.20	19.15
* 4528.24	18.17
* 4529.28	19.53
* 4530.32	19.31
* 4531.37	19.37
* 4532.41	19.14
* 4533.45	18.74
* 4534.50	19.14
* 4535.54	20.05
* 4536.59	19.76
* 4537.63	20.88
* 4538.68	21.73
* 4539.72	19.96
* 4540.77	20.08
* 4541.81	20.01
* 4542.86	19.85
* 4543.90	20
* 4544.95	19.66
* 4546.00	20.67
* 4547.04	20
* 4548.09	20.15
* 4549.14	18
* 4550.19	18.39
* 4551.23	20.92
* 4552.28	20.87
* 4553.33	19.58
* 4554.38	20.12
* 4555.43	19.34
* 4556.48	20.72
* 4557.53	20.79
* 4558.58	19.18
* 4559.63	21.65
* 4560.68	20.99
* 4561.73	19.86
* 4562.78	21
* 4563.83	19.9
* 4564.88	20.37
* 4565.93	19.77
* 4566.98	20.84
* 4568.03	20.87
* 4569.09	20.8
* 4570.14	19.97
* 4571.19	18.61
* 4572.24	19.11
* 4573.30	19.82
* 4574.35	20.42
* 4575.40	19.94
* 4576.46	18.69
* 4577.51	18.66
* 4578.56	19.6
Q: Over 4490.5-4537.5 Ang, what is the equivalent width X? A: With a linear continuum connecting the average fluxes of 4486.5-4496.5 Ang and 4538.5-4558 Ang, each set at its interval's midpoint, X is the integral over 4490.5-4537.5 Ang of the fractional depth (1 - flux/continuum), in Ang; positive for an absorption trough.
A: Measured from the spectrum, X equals 0.28 Ang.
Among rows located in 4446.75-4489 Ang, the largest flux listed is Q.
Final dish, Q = 21.87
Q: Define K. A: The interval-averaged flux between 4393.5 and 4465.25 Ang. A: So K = 19.9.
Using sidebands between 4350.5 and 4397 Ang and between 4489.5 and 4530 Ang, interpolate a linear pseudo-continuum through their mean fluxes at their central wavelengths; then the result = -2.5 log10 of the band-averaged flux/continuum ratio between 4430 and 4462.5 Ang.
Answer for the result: 0.01 mag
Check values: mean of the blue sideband 19.7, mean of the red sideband 20.3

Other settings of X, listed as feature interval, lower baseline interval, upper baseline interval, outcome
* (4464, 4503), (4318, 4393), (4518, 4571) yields -1.3 Ang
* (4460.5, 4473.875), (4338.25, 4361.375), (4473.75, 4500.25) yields -0.2 Ang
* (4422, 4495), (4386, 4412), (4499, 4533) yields -0.7 Ang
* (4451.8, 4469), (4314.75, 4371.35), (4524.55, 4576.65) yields -0.3 Ang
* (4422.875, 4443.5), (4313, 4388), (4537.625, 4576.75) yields -0.8 Ang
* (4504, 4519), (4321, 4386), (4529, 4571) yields -0.7 Ang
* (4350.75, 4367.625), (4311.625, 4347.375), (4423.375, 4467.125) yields -0.4 Ang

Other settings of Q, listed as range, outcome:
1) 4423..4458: 22.04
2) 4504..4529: 22.17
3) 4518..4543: 21.73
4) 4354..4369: 21.89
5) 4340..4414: 22.74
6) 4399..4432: 21.84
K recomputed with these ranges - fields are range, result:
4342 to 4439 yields 19.7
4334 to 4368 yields 18.1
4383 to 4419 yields 19.7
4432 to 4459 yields 20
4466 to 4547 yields 20.3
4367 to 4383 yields 20.3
